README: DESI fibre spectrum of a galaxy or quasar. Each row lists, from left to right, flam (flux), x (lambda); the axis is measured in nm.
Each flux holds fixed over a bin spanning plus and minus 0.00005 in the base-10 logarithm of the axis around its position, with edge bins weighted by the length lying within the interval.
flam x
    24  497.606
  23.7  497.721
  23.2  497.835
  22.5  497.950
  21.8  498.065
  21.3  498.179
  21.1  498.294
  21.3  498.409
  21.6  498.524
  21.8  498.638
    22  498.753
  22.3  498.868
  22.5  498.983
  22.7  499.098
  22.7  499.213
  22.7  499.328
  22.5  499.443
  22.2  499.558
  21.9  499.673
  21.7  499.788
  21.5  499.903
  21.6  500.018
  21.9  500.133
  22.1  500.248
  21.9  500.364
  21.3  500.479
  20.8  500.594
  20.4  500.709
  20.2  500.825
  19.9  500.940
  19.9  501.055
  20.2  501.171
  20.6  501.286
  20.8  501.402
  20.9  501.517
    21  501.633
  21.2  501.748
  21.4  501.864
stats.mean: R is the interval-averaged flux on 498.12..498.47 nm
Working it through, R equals 21.2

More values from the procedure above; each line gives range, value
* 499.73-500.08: 21.6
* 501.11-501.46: 20.5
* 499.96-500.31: 21.8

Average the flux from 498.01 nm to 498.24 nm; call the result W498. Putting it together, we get 21.6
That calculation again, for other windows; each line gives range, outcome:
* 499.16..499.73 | 22.4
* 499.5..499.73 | 22.1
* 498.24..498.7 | 21.5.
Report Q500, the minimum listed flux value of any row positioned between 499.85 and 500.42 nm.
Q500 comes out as 21.5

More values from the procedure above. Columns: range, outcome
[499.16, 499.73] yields 21.9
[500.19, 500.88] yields 20.2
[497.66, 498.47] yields 21.1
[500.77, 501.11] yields 19.9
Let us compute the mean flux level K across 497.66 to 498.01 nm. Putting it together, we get 23.1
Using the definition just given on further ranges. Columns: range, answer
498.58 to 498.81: 22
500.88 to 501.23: 20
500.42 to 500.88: 20.7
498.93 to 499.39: 22.6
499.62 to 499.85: 21.8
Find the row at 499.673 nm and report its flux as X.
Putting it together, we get 21.9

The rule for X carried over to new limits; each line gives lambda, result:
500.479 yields 21.3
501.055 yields 19.9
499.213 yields 22.7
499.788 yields 21.7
